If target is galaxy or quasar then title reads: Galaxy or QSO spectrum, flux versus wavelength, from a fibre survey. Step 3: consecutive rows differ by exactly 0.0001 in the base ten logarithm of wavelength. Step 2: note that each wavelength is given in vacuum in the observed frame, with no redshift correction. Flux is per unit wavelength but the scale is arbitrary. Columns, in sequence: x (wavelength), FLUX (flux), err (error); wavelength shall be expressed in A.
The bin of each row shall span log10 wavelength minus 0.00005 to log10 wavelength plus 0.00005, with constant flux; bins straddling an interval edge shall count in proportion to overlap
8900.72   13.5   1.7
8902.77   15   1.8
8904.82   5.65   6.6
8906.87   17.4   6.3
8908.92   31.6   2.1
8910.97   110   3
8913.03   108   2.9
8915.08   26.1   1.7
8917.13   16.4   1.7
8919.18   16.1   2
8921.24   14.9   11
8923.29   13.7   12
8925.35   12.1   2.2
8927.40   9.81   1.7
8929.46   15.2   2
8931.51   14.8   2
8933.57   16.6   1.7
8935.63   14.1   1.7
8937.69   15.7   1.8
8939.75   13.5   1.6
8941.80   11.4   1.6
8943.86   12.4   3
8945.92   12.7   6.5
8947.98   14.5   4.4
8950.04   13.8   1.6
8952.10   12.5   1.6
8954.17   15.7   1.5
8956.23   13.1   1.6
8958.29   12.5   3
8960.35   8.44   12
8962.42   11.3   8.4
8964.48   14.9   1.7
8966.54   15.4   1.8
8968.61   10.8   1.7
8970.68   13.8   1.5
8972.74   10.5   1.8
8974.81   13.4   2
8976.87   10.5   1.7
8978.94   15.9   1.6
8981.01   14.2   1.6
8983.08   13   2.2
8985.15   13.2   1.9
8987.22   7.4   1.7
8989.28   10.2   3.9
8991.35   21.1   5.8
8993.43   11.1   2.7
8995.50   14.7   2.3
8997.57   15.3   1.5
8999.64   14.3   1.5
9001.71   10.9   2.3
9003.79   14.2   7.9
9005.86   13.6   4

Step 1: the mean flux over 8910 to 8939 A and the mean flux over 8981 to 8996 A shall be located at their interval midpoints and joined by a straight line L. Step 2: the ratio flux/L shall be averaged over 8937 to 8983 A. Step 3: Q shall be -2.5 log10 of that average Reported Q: 0.43 mag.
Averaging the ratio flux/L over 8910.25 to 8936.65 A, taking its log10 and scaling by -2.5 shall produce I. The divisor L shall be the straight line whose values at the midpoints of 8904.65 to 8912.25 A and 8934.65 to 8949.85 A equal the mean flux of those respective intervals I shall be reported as 0.23 mag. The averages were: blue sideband 47.3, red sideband 13.5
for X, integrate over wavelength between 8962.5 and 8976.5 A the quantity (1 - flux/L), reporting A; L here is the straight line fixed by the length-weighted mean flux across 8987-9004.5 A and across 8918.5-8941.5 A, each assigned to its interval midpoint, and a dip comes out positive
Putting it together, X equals 0.9 A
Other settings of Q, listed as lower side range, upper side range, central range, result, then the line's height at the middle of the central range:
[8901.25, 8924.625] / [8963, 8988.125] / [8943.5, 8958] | 0.467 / 20.9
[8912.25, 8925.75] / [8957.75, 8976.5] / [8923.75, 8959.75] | 0.454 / 21.1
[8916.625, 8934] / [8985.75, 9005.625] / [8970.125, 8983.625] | 0.041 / 13.5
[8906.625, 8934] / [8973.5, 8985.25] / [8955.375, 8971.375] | 0.390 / 18.1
